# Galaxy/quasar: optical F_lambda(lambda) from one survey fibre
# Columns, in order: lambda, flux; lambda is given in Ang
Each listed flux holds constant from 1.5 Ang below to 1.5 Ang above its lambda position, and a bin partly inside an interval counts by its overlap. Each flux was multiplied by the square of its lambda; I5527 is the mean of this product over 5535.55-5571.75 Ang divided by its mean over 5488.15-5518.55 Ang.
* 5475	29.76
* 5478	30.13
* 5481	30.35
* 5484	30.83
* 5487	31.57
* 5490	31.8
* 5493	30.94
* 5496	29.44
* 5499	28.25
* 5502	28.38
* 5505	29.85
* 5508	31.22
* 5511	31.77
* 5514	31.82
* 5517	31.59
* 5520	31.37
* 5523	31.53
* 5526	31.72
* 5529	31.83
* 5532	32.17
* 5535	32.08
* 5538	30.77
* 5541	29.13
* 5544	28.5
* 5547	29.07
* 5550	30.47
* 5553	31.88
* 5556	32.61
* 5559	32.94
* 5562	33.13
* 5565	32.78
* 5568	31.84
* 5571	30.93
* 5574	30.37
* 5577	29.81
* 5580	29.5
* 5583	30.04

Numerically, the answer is 1.04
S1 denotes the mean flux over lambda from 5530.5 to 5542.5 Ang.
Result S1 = 31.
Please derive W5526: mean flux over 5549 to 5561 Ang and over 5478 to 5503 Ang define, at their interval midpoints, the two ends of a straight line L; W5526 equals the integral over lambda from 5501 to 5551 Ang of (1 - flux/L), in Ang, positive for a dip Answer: 0.7 Ang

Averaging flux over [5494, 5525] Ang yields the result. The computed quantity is 30.5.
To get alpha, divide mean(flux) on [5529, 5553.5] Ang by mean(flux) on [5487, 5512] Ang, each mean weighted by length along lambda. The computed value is 1.01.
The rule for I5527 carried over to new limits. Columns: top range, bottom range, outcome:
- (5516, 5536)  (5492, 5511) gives 1.07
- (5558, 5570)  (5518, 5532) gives 1.04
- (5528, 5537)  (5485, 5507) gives 1.08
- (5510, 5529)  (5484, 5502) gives 1.06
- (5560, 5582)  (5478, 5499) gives 1.05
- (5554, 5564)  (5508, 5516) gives 1.05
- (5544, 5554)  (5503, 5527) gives 0.97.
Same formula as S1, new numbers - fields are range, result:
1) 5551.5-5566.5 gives 32.7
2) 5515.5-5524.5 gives 31.5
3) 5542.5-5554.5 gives 30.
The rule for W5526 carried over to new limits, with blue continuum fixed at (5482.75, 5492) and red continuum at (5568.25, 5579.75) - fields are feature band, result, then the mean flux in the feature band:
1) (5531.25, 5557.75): 0.03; 30.7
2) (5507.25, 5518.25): -0.18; 31.6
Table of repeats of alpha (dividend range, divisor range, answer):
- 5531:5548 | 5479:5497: 0.98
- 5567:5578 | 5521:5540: 0.97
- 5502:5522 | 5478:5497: 1.01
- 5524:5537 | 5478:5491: 1.03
